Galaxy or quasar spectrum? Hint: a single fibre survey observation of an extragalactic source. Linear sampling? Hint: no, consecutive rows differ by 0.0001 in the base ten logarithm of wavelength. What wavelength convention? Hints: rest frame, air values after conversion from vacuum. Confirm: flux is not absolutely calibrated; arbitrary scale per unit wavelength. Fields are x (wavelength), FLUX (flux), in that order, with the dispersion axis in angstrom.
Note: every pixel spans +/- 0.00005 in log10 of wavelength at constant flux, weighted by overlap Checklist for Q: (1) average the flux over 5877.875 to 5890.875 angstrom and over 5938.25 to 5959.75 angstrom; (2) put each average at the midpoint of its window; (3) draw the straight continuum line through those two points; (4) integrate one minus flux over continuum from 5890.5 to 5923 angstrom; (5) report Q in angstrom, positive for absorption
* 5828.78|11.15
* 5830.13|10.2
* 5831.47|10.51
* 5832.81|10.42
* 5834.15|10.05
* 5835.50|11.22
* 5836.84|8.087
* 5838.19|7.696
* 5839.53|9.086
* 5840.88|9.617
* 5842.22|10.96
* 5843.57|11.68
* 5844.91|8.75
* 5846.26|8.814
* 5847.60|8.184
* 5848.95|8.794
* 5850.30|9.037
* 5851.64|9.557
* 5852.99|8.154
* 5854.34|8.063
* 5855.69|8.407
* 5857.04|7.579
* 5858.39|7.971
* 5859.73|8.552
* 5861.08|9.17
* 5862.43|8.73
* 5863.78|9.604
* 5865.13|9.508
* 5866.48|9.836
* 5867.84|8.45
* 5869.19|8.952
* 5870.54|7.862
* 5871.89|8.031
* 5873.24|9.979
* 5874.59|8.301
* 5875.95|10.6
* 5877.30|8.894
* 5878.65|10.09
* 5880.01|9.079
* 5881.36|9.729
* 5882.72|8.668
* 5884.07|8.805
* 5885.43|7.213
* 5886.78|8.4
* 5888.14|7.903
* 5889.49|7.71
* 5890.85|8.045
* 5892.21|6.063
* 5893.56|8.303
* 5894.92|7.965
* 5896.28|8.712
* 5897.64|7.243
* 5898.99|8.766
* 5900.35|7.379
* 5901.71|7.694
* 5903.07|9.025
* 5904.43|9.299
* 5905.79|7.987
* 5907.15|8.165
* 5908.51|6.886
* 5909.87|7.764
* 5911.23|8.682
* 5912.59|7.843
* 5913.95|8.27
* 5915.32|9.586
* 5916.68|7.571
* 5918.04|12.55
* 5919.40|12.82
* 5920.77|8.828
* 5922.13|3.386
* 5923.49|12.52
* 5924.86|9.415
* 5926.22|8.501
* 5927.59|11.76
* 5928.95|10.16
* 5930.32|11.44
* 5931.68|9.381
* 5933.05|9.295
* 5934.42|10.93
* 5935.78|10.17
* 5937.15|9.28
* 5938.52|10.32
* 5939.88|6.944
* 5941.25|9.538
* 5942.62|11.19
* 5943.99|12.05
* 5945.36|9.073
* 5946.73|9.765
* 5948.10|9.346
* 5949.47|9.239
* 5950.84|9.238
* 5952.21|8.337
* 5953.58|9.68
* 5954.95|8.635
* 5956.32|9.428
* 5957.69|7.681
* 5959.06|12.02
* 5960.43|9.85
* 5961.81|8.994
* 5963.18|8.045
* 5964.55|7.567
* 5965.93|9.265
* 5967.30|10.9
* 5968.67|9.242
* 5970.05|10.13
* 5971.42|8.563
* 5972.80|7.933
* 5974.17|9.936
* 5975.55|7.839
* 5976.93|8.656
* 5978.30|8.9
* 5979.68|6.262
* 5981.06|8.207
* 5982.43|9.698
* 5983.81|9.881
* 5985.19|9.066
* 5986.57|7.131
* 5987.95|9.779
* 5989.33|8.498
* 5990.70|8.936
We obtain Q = 2.2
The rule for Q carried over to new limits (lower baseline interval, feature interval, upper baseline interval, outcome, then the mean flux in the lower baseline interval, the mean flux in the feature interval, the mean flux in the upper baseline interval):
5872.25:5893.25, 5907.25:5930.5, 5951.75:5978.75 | -1.0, 8.62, 9.22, 9.09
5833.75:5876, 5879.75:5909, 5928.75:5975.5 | 3.4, 9.01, 8.13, 9.49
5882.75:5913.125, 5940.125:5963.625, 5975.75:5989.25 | -3.2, 8.01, 9.5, 8.58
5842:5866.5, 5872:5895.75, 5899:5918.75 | 0.4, 8.96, 8.56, 8.5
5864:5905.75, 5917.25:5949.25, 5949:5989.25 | -4.1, 8.55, 9.92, 8.96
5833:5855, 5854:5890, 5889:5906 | -0.6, 9.26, 8.76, 8.02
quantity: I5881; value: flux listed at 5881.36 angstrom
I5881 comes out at 9.729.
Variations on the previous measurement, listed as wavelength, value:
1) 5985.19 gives 9.066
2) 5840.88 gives 9.617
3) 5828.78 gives 11.15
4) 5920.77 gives 8.828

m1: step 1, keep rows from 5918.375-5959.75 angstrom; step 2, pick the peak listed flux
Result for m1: 12.82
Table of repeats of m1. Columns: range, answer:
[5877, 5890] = 10.09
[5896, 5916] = 9.586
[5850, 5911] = 10.6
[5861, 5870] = 9.836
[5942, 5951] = 12.05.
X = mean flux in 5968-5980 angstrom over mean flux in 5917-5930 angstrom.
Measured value 0.9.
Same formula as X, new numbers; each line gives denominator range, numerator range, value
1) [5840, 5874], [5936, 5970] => 1.05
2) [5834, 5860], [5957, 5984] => 1.00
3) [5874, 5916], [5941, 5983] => 1.10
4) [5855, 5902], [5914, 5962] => 1.13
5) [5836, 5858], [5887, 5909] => 0.89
